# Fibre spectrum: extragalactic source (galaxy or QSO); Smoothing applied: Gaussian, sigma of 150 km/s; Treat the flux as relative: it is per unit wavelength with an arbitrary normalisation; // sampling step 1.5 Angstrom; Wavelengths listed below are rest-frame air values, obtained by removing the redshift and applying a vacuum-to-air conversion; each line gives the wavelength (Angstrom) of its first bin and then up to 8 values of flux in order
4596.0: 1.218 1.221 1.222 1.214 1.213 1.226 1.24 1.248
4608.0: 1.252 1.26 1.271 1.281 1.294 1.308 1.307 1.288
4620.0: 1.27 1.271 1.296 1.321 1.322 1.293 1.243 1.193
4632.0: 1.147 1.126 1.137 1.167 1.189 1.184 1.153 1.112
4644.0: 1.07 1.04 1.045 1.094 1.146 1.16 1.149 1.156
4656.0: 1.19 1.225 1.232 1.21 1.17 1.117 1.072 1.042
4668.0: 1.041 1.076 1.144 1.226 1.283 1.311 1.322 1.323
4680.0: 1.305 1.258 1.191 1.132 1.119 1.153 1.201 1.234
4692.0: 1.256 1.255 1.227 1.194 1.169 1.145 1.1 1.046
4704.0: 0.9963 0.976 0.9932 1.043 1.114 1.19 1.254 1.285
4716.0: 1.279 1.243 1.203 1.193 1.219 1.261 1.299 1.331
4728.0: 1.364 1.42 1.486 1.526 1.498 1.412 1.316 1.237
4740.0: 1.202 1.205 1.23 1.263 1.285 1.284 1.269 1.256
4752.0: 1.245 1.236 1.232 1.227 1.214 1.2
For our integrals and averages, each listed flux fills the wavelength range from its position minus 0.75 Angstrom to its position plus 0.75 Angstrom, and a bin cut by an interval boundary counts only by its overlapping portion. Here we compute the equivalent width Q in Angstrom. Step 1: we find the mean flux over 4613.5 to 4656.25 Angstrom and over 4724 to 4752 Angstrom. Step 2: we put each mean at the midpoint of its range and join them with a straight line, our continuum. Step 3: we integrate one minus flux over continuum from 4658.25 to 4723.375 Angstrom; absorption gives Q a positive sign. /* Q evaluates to 4.5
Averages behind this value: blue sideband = 1.2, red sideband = 1.32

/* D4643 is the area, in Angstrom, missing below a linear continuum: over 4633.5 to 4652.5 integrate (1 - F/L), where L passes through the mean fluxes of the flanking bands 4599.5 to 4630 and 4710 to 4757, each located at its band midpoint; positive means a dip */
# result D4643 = 2.2 Angstrom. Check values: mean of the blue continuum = 1.27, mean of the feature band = 1.13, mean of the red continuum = 1.29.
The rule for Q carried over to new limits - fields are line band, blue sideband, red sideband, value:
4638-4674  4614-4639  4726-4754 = 3.6 Angstrom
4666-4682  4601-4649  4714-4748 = 0.6 Angstrom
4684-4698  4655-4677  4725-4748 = 0.4 Angstrom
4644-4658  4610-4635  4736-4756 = 1.4 Angstrom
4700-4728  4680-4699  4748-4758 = 1.0 Angstrom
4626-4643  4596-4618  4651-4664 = 0.4 Angstrom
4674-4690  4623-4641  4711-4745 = 0.3 Angstrom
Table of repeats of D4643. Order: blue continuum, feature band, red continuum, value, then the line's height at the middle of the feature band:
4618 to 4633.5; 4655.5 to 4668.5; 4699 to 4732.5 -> 1.0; 1.24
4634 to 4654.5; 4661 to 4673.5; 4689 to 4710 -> 0.1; 1.13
